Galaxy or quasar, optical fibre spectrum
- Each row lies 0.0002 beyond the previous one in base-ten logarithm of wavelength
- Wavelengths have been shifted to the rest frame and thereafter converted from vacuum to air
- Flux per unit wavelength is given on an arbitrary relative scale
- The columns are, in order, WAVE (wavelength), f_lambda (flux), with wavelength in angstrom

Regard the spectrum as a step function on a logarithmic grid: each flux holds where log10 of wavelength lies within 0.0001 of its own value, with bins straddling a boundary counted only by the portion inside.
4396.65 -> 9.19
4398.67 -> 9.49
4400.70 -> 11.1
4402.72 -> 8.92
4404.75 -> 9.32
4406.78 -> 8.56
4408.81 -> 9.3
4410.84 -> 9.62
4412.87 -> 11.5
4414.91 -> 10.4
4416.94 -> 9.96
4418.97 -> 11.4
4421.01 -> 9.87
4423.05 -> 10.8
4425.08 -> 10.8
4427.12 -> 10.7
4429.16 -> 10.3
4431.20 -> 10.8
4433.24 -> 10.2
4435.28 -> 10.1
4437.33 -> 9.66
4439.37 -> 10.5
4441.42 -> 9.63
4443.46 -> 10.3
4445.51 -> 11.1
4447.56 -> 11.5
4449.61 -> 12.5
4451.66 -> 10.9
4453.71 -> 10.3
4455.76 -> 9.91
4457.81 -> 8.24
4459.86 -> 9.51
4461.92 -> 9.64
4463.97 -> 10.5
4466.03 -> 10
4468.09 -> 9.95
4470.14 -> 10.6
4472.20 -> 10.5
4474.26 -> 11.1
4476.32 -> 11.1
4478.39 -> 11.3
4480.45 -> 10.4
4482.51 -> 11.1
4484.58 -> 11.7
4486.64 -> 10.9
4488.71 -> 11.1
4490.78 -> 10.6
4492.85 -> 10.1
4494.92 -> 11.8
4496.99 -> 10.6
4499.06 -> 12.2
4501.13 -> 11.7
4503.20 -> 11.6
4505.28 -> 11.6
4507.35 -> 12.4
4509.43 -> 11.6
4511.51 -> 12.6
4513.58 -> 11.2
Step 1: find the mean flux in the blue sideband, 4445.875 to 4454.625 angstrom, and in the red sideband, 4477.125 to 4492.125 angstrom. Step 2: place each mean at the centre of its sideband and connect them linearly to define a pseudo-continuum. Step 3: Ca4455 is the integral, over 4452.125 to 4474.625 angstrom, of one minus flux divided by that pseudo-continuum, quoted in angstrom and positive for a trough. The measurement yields 2.3 angstrom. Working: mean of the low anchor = 11.3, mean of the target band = 10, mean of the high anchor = 11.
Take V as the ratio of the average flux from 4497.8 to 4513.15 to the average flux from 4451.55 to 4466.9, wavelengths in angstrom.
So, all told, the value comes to 1.21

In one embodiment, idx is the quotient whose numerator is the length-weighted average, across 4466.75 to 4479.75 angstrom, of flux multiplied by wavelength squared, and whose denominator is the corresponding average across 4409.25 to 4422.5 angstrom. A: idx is 1.06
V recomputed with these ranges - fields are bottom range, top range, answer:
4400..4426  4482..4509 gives 1.12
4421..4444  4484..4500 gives 1.08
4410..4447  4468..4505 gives 1.06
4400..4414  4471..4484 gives 1.12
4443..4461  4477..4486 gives 1.06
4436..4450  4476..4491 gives 1.04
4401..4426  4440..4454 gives 1.08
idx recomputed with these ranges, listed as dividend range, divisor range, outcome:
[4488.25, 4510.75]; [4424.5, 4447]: 1.13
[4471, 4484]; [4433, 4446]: 1.09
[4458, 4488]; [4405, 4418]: 1.10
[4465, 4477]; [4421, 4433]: 1.01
